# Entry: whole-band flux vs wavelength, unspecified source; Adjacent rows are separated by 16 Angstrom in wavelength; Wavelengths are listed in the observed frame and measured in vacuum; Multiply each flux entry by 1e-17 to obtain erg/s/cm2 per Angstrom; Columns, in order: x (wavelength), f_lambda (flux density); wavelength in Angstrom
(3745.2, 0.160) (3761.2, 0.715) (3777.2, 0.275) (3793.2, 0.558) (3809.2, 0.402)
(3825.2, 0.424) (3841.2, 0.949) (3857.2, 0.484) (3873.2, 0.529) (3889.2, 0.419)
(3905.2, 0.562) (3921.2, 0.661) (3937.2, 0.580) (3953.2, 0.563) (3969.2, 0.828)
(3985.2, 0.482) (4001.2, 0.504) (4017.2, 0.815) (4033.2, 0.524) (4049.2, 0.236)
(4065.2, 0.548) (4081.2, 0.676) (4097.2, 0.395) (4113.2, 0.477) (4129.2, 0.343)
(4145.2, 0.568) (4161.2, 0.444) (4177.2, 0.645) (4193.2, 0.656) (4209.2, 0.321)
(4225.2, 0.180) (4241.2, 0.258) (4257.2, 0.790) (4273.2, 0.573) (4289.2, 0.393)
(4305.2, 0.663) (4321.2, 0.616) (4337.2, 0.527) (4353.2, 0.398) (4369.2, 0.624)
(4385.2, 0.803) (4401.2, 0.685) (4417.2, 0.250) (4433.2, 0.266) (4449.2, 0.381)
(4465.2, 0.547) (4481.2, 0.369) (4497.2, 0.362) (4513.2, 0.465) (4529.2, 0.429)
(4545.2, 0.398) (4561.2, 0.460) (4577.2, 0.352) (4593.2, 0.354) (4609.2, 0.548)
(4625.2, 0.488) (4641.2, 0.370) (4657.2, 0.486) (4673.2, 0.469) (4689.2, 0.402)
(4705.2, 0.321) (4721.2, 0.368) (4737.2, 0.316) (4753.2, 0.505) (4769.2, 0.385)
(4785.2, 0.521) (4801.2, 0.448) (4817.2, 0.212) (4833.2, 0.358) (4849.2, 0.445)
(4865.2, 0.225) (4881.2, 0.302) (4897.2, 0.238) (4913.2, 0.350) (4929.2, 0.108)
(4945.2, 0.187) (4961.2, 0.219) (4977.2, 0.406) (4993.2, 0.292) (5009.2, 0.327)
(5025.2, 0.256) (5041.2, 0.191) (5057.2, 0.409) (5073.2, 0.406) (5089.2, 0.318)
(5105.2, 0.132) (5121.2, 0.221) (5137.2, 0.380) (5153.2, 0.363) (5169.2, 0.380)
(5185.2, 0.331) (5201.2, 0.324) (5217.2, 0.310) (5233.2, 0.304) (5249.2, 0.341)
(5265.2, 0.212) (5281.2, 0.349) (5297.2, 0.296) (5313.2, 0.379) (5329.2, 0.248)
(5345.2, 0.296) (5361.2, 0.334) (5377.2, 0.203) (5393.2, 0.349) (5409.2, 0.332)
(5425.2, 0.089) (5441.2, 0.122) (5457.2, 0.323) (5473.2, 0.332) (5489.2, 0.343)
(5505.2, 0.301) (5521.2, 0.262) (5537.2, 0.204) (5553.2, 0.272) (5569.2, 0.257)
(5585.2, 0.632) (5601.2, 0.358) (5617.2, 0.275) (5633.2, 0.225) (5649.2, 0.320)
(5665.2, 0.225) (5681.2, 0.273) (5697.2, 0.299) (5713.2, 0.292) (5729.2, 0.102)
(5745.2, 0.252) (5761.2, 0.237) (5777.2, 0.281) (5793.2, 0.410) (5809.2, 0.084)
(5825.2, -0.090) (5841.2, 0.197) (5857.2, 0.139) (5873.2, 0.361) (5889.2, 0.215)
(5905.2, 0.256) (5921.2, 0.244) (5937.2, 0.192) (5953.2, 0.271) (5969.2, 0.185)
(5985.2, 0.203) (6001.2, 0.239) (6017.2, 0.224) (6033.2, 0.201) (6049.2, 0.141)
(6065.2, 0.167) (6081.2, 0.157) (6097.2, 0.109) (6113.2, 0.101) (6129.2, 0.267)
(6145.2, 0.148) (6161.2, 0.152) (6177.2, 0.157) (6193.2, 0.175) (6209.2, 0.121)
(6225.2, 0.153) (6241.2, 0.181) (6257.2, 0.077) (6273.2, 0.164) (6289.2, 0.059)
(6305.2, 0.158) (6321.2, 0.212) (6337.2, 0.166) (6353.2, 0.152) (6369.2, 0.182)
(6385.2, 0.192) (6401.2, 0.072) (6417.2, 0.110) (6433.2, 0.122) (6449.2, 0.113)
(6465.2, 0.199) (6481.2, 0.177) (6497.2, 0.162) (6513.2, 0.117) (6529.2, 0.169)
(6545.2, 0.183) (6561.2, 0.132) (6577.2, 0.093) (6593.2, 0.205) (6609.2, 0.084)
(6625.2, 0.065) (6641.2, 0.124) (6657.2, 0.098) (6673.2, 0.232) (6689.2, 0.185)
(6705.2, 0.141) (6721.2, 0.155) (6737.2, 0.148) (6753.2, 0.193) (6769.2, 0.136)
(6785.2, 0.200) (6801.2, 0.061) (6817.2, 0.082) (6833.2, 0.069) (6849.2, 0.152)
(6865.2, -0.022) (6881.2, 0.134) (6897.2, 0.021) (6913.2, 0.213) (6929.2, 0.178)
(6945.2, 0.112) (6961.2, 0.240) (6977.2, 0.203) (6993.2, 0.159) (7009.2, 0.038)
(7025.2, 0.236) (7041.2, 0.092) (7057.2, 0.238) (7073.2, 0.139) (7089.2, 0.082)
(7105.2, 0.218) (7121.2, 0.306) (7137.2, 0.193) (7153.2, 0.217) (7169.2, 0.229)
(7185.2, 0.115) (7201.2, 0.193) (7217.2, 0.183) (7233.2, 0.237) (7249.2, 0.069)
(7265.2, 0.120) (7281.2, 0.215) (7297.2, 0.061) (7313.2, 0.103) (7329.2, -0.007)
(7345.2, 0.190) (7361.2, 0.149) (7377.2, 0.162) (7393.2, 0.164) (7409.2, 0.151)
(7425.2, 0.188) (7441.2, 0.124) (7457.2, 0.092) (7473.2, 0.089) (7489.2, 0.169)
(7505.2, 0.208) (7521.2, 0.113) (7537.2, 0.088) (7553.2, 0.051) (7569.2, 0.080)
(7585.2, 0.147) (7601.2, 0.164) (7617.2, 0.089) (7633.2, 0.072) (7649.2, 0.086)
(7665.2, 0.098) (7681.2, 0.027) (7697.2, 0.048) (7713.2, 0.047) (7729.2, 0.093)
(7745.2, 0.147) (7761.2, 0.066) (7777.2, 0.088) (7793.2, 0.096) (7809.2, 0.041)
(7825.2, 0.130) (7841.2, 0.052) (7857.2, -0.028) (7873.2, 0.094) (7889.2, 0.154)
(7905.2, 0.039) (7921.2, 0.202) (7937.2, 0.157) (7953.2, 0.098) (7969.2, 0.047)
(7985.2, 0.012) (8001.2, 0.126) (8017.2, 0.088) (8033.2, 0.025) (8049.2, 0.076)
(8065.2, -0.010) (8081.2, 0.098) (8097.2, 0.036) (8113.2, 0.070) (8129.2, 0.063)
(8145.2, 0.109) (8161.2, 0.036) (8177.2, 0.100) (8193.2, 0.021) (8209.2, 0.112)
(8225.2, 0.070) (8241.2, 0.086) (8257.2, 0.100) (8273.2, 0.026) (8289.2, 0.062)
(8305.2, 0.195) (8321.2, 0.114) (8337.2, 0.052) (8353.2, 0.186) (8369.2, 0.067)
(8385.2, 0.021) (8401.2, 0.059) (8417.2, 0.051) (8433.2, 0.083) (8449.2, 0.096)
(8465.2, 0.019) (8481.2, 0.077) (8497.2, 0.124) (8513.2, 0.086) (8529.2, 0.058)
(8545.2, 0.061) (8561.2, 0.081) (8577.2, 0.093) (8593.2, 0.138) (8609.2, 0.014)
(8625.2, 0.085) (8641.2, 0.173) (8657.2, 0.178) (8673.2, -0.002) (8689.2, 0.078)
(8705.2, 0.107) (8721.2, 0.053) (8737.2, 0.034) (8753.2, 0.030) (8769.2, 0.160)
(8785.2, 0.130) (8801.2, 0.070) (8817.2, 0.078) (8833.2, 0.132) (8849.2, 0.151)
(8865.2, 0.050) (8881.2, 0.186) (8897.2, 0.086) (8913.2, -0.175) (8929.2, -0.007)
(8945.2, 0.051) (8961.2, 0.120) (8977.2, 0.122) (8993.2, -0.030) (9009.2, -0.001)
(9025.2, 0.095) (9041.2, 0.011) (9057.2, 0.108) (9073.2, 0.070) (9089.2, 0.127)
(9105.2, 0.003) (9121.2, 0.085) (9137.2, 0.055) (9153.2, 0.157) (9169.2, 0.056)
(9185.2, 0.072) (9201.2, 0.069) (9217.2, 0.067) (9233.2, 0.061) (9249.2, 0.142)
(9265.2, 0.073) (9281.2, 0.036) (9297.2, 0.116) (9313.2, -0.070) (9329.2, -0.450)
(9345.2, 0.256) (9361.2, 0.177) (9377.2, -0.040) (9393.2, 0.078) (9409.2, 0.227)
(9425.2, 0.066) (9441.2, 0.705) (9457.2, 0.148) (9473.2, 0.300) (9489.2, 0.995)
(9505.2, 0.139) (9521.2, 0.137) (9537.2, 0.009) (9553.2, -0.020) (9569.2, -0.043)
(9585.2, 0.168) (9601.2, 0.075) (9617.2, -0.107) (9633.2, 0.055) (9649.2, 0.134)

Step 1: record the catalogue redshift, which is 1.544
